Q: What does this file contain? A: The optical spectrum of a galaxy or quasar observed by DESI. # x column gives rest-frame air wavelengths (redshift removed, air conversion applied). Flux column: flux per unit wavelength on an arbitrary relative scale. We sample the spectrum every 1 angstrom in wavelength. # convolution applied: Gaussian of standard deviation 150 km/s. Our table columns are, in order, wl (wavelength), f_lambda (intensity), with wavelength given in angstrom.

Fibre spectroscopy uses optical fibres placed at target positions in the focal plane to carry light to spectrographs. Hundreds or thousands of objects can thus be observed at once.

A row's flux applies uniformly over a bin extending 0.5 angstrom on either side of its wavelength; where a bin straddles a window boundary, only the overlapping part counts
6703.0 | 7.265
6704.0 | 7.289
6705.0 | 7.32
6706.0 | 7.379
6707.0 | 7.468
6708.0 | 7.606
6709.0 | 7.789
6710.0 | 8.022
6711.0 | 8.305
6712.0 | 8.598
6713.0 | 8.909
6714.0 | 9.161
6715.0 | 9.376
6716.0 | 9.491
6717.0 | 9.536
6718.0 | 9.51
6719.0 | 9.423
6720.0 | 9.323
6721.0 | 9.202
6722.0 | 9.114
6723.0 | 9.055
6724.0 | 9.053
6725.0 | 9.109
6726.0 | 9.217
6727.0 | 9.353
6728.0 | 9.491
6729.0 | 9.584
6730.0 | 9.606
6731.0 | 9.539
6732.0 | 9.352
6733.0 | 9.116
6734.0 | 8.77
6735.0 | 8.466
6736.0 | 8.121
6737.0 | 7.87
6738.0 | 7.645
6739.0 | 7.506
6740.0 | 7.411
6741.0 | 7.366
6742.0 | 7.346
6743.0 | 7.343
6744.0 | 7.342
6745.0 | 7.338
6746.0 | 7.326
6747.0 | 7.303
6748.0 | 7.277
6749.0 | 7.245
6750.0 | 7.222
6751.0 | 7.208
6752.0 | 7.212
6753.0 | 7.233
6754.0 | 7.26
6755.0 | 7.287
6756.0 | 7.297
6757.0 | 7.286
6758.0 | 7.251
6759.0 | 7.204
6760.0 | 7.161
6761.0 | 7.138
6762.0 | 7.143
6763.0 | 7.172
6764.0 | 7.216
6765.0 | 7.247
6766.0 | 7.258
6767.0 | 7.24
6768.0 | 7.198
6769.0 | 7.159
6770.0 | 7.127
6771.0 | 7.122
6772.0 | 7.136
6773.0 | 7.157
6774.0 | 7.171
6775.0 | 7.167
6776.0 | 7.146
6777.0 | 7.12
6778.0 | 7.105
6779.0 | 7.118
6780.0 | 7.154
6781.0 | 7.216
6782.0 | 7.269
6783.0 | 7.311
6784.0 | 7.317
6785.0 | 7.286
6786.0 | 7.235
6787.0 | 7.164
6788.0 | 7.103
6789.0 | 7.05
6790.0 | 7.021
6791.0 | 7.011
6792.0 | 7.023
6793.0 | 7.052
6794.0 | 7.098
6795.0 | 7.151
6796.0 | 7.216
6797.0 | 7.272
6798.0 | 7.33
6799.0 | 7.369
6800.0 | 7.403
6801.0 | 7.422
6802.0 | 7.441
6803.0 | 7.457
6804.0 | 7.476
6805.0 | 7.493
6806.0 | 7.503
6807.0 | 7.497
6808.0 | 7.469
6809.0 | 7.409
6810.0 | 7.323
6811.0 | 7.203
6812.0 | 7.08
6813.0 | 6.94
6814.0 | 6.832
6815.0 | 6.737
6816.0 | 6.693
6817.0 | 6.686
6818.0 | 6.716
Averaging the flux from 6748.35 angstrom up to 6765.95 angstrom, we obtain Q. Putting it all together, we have 7.22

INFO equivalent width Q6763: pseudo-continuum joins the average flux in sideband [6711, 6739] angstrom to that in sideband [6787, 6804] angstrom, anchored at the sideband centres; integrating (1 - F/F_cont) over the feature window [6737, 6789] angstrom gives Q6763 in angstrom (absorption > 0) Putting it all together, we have 5.1 angstrom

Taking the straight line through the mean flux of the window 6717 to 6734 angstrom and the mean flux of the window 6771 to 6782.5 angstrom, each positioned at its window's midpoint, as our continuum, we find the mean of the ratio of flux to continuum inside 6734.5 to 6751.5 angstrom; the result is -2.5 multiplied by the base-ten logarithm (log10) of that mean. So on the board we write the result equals 0.15 mag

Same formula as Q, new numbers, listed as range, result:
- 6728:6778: 7.57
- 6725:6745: 8.43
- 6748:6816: 7.21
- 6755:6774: 7.2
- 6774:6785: 7.2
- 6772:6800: 7.18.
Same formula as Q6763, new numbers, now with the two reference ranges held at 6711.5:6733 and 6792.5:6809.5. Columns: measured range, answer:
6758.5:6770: 1.5 angstrom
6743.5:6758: 2.2 angstrom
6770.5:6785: 1.4 angstrom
